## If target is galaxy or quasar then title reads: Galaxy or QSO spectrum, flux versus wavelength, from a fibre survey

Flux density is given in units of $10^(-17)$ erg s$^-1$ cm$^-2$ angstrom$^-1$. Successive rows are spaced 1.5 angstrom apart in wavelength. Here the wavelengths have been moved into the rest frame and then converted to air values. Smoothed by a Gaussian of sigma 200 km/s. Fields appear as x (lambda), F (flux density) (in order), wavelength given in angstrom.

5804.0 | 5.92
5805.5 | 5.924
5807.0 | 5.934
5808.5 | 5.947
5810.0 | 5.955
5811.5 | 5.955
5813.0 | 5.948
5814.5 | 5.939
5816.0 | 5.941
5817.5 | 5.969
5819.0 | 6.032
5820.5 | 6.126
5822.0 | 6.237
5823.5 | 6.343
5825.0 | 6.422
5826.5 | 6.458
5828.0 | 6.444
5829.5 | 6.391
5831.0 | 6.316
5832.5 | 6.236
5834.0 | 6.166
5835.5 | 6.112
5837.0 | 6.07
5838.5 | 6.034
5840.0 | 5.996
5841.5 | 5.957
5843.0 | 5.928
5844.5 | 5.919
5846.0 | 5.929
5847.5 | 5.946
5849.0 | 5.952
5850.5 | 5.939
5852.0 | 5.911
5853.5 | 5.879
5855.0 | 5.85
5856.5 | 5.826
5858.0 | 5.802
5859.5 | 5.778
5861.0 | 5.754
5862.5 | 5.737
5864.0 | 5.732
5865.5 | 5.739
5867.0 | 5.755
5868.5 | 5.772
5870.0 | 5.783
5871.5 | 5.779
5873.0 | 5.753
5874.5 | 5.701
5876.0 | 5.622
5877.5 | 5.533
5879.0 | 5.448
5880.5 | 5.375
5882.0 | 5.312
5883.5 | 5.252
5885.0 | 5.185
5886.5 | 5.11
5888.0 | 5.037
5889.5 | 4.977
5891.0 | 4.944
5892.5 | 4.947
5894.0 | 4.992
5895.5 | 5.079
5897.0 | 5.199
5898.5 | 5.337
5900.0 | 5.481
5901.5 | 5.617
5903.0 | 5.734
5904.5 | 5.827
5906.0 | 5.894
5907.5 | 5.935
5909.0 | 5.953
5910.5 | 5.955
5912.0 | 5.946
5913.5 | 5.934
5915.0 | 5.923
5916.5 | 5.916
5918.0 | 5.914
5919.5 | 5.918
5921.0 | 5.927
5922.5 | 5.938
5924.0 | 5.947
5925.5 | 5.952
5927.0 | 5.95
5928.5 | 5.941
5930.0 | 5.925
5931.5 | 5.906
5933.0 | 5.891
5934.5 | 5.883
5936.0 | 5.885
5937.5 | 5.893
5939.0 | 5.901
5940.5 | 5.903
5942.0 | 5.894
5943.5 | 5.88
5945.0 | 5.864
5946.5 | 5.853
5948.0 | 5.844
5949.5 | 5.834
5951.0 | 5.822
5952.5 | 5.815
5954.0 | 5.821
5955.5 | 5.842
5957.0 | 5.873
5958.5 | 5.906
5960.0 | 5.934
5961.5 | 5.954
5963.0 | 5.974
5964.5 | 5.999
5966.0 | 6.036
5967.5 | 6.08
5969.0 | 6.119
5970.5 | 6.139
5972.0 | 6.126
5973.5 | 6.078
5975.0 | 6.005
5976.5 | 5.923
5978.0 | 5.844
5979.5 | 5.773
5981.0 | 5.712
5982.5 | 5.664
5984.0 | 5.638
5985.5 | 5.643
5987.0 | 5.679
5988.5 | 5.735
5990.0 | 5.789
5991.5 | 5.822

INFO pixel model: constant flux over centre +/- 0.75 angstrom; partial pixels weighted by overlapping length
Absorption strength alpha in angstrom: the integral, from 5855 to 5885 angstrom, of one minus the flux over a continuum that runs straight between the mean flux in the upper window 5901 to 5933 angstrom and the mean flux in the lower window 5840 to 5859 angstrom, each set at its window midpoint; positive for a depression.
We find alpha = 1.3 angstrom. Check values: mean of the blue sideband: 5.91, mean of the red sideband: 5.9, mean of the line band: 5.65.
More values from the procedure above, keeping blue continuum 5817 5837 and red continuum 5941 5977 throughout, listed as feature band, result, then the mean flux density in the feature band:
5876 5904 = 3.82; 5.27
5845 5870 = 1.40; 5.83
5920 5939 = 0.29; 5.92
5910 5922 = 0.22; 5.93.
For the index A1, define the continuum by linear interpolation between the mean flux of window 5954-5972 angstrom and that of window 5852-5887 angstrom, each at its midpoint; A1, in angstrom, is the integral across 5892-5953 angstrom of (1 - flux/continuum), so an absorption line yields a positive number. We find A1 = 0.5 angstrom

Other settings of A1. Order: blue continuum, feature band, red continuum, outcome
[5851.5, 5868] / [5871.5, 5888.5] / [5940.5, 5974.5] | 1.2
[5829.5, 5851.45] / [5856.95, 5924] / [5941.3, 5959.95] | 4.0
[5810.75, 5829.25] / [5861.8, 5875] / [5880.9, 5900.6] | -0.7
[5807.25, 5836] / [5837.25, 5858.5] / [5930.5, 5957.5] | 0.6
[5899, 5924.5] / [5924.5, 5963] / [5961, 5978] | 0.4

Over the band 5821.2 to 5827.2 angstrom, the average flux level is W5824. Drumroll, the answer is 6.36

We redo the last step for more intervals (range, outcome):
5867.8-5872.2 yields 5.78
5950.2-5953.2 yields 5.82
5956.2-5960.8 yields 5.9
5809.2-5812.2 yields 5.95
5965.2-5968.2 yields 6.06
